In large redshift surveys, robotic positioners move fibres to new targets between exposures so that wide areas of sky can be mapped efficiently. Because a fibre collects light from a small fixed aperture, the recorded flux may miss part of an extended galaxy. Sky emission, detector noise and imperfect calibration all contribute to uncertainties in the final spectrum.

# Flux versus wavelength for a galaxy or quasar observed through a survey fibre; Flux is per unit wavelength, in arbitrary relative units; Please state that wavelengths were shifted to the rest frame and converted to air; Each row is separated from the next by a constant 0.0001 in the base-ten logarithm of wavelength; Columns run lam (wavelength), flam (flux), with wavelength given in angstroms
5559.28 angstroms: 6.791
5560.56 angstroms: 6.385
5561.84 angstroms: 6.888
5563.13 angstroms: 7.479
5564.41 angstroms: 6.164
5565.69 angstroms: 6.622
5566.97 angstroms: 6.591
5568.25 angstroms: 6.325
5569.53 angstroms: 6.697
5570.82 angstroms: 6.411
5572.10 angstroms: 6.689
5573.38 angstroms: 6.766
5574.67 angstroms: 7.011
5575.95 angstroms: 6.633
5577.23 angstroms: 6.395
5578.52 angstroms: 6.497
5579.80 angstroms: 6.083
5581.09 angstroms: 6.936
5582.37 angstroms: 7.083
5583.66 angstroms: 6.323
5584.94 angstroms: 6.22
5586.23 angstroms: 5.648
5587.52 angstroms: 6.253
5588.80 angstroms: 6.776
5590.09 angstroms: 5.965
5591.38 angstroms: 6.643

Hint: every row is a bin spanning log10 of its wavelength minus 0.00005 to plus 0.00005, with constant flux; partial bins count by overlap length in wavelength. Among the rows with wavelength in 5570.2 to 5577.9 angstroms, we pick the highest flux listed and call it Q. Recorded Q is 7.011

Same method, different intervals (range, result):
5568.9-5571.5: 6.697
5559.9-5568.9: 7.479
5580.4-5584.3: 7.083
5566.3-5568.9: 6.591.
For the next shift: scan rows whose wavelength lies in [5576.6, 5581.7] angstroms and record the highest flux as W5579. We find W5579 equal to 6.936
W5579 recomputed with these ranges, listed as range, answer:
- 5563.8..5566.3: 6.622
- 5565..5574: 6.766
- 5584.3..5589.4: 6.776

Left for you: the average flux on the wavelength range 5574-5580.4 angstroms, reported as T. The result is 6.53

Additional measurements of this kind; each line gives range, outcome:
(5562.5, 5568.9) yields 6.64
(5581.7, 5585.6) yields 6.55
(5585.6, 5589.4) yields 6.23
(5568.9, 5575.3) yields 6.71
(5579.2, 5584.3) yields 6.61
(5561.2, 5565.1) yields 6.83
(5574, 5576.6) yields 6.82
